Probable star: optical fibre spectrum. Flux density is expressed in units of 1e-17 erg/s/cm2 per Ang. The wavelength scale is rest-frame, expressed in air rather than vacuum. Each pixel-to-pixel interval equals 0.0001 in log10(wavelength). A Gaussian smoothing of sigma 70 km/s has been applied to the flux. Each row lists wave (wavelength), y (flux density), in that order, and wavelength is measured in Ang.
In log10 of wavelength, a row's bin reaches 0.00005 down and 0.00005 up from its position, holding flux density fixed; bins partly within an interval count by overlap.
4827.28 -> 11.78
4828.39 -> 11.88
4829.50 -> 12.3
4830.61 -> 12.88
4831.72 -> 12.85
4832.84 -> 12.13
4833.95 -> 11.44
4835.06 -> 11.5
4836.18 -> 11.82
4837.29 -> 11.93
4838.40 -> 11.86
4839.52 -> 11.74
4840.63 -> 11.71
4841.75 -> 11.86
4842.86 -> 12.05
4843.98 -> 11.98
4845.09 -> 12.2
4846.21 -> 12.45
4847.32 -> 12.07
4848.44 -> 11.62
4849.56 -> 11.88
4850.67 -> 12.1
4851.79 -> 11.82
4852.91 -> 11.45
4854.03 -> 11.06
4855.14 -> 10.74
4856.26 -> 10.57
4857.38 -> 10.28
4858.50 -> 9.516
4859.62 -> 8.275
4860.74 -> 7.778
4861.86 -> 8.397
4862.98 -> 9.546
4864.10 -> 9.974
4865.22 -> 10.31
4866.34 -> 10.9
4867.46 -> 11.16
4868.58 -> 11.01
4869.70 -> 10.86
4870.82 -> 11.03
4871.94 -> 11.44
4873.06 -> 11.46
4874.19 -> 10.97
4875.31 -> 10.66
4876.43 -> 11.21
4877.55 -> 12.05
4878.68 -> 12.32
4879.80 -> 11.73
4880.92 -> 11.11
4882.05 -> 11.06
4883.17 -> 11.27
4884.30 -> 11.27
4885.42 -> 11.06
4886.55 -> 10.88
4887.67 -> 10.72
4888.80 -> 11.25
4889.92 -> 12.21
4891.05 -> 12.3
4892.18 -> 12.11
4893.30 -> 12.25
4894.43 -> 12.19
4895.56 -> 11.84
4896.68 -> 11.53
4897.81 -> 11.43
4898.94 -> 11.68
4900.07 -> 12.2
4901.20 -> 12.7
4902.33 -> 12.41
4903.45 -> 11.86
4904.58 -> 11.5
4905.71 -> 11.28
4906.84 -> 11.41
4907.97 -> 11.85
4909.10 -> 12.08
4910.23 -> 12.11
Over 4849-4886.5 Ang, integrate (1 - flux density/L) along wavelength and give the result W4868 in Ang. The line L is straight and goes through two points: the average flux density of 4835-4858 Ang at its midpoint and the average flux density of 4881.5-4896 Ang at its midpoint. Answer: 2.6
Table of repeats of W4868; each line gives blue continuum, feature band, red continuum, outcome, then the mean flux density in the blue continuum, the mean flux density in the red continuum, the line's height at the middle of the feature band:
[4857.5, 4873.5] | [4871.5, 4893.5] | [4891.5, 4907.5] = -0.9 Ang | 10.1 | 11.9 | 11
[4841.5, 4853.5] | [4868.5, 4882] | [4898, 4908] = 0.7 Ang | 12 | 11.9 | 11.9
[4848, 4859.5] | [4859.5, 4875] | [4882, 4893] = 1.2 Ang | 11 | 11.5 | 11.2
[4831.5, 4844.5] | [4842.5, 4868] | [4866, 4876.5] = 1.5 Ang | 11.9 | 11.1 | 11.5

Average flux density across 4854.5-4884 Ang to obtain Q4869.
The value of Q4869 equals 10.6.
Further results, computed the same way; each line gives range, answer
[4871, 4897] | 11.5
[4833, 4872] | 11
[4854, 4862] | 9.54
